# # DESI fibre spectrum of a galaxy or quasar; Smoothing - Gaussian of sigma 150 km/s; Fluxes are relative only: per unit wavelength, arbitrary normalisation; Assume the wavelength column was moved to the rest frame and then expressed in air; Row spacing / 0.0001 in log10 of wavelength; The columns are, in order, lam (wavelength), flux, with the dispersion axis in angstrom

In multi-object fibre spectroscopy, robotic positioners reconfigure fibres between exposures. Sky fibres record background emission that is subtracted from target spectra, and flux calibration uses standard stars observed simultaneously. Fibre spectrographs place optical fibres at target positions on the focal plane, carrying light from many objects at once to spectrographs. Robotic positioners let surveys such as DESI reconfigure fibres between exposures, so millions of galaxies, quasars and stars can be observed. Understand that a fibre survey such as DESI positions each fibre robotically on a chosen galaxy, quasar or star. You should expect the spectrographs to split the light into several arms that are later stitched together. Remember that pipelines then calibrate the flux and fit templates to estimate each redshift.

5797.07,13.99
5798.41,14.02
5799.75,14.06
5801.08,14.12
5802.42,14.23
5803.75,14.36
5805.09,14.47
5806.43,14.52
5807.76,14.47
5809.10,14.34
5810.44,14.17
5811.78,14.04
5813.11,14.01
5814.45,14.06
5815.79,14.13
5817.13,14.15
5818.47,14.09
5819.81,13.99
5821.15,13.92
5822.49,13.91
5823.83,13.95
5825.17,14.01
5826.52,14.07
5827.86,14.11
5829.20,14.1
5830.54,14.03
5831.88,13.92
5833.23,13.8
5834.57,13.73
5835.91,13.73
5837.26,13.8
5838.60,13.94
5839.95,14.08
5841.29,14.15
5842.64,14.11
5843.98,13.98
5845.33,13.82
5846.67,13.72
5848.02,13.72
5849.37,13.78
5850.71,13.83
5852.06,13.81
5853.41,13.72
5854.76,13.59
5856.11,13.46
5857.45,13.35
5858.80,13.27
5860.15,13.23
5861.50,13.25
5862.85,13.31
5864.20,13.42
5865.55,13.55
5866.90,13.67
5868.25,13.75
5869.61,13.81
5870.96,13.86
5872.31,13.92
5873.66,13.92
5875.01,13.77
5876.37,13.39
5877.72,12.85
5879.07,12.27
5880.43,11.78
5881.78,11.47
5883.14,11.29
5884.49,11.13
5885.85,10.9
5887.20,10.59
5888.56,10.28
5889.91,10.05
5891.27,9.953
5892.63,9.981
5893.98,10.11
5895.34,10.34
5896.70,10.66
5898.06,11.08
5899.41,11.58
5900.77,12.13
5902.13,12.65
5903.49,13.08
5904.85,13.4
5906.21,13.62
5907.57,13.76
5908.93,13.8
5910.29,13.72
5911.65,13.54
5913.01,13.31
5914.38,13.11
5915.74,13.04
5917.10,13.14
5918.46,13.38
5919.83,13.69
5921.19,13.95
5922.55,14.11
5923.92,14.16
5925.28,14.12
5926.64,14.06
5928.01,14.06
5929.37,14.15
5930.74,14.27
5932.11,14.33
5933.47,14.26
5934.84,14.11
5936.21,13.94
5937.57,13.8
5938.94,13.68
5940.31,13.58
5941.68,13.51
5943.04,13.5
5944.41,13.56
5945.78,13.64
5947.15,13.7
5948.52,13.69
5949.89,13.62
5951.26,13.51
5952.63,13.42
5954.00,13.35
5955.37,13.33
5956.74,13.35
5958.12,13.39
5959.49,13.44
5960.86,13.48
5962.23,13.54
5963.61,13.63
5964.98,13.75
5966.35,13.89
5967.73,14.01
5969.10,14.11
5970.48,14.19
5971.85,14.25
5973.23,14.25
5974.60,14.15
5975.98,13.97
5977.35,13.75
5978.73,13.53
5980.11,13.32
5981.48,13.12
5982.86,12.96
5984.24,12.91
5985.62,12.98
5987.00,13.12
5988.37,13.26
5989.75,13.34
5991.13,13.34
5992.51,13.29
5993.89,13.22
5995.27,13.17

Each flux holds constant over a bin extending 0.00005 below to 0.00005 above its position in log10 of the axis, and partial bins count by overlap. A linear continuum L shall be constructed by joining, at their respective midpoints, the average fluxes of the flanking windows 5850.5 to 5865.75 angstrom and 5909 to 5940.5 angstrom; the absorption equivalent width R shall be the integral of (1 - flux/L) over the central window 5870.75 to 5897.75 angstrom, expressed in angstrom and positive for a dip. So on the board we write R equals 4.0 angstrom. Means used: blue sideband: 13.5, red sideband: 13.8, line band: 11.6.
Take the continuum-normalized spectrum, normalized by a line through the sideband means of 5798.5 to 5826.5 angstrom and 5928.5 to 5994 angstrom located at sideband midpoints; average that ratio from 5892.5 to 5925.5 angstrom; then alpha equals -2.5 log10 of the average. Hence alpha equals 0.08 mag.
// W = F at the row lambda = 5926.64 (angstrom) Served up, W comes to 14.06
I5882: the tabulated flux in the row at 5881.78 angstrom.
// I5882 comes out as 11.47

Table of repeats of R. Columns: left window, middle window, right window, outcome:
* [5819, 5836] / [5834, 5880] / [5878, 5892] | -4.5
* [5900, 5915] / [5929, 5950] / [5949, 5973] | -0.5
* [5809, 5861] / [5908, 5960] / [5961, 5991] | 0.0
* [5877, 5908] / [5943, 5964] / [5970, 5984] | -0.7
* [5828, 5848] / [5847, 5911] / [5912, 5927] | 5.5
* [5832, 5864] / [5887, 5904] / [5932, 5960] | 3.4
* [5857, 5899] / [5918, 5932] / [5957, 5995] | -1.3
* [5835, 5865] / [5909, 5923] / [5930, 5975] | 0.2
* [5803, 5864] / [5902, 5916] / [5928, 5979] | 0.4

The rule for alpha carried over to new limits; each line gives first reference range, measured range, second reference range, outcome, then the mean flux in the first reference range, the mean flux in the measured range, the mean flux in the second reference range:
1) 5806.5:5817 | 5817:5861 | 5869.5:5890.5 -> -0.04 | 14.2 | 13.8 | 12.2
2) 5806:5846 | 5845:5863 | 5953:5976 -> 0.03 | 14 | 13.6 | 13.8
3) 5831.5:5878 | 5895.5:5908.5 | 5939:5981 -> 0.11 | 13.7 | 12.4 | 13.7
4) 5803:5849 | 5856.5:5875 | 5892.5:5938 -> 0.01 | 14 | 13.6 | 13.2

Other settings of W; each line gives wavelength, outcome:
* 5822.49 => 13.91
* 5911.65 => 13.54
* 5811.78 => 14.04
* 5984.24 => 12.91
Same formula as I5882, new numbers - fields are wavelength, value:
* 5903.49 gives 13.08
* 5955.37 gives 13.33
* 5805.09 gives 14.47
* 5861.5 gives 13.25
